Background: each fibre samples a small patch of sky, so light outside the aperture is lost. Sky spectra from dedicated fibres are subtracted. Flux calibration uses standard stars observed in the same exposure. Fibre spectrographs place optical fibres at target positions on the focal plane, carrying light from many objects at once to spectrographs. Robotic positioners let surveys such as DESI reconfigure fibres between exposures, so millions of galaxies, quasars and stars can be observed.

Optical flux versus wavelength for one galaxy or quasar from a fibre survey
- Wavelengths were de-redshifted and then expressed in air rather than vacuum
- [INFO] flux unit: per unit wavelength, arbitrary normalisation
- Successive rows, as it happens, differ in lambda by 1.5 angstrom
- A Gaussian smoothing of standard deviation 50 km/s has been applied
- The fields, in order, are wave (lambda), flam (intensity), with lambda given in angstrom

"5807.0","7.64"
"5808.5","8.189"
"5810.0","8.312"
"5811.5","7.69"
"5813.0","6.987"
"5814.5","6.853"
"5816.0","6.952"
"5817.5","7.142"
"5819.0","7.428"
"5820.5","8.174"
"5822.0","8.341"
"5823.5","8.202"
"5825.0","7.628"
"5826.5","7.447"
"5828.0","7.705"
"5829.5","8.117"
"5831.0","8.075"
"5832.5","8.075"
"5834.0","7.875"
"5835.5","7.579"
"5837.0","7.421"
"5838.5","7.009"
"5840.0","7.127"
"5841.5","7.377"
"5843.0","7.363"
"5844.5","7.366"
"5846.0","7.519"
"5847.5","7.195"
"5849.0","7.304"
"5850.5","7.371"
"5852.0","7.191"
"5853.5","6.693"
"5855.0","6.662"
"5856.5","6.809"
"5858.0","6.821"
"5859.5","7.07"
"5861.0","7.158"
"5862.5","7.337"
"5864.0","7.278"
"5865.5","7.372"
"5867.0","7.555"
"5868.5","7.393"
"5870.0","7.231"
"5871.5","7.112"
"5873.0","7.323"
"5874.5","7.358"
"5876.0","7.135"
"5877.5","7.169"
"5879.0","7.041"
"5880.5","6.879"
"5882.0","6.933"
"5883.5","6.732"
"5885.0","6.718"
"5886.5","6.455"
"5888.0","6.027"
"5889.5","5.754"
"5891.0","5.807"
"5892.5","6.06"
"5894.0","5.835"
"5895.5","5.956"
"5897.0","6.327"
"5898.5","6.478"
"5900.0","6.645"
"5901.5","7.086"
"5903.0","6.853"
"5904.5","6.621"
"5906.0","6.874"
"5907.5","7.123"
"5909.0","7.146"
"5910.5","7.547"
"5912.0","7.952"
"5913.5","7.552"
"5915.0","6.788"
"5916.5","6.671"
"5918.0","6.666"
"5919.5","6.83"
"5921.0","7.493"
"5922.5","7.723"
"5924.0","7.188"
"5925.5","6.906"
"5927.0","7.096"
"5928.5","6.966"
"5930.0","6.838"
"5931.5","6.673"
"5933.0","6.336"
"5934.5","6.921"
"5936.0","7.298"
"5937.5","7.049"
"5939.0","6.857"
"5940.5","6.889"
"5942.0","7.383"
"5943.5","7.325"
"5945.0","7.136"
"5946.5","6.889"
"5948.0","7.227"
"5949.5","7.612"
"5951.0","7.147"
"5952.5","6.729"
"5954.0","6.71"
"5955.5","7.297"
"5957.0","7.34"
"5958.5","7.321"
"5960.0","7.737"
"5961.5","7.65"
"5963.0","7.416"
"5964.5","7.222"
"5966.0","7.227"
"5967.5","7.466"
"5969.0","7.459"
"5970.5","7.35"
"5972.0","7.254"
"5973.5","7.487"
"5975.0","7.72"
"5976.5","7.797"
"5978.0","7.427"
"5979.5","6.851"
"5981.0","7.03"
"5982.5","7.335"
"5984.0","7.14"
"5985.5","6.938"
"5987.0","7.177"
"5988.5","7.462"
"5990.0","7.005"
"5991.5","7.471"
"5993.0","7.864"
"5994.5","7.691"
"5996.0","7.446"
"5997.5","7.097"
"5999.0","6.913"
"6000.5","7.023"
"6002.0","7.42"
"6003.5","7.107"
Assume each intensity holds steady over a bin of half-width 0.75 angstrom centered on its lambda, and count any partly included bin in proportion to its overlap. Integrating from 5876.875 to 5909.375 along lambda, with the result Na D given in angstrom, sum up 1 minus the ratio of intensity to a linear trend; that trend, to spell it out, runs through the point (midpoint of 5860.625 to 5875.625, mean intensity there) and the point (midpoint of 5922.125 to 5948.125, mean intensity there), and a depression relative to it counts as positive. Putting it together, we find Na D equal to 2.9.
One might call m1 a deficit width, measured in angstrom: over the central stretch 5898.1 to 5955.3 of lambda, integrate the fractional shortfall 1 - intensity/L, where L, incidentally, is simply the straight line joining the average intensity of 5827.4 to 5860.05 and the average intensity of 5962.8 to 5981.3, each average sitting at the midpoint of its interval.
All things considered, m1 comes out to 2.5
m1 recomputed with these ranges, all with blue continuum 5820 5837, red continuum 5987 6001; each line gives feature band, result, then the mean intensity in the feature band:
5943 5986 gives 0.8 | 7.29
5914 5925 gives 0.8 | 7.06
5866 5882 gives 1.1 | 7.21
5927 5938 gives 1.0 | 6.88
